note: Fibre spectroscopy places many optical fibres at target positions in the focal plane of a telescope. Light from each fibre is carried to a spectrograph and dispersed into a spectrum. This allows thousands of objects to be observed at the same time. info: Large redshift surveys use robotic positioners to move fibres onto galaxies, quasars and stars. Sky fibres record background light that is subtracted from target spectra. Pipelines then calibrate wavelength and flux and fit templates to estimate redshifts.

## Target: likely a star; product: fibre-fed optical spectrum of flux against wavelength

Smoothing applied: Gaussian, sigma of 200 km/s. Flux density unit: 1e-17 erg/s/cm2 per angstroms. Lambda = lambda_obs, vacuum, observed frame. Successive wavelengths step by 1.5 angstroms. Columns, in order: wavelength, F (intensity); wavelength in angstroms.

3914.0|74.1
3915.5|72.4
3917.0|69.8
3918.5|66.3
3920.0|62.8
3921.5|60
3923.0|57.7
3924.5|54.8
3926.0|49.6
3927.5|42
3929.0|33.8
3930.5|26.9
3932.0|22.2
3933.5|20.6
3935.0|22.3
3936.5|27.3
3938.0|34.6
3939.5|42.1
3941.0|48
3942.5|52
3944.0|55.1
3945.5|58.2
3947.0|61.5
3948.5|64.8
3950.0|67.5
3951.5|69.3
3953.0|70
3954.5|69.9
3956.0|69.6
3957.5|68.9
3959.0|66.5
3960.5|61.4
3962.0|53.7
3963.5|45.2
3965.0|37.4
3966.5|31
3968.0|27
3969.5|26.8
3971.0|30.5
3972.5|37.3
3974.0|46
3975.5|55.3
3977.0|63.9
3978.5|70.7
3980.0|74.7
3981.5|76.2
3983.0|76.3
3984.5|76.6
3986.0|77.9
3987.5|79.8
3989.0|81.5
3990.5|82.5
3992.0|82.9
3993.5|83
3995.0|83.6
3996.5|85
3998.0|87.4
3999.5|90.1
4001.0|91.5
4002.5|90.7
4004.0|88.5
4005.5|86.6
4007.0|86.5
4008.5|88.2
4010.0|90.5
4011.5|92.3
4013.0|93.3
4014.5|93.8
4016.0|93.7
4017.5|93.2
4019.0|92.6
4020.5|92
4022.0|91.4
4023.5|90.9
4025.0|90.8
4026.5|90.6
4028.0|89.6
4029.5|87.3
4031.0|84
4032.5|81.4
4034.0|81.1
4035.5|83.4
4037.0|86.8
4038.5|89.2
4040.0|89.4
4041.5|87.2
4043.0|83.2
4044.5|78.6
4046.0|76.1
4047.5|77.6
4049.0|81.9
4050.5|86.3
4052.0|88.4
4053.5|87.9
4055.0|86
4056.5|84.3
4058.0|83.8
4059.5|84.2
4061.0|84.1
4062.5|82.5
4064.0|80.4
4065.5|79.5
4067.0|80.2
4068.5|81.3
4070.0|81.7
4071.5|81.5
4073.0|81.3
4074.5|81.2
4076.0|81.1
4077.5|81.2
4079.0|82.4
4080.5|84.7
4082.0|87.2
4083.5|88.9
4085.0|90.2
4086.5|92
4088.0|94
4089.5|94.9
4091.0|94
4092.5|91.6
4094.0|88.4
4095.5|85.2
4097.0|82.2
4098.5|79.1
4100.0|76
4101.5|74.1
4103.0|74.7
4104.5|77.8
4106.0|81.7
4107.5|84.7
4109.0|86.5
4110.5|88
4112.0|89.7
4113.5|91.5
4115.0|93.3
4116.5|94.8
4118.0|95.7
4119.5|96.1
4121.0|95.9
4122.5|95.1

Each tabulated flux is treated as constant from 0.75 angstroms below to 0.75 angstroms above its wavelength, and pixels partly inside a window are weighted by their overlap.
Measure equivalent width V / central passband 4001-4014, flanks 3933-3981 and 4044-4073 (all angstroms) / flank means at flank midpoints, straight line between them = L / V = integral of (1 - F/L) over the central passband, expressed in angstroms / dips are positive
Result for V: -4.49 angstroms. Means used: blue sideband 51.2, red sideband 82.4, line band 89.8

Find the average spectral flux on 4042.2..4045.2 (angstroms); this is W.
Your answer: 81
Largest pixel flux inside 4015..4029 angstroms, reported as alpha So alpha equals 93.7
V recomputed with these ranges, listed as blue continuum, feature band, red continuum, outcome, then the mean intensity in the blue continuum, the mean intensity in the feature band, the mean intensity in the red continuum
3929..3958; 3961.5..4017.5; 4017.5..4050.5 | -2.4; 49.5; 72.2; 86.1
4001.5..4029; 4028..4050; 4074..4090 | 1.4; 90.8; 83.6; 87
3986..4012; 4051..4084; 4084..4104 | 1.0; 86.2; 83.3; 85.8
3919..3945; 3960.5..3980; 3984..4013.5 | 6.3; 42.3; 45.6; 85.9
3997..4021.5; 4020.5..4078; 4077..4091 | 3.5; 90.6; 84.3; 88.8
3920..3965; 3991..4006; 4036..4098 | -4.7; 50.9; 86.9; 84.9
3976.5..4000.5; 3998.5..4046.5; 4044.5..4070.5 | -4.2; 79.8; 88.3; 82.6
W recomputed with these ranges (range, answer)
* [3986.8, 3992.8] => 81.7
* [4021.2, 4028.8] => 90.6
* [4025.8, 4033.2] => 86.6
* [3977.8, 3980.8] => 72.8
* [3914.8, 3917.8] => 71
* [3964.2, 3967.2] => 34.4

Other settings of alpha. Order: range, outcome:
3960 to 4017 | 93.8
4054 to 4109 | 94.9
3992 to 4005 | 91.5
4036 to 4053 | 89.4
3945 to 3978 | 70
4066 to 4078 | 81.7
